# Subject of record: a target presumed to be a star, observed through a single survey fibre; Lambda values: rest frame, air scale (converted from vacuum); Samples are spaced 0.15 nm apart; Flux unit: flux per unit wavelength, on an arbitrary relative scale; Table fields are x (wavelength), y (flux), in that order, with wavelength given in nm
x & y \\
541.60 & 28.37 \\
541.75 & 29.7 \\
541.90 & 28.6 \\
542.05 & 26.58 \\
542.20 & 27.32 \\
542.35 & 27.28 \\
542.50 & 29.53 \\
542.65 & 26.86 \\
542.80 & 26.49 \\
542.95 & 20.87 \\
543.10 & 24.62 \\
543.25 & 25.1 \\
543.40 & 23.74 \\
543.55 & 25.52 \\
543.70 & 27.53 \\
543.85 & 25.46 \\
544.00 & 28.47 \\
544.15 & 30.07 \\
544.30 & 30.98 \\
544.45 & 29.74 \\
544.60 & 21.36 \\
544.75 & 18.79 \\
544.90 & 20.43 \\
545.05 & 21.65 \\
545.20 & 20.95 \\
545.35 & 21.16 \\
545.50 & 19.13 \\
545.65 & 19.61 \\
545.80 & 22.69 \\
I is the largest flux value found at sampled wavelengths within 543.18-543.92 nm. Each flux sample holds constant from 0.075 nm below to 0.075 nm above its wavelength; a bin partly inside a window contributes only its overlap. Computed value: 27.53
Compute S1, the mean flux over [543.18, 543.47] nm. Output 24.4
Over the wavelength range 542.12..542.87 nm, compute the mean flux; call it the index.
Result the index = 27.5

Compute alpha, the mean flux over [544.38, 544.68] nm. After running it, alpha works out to 25.4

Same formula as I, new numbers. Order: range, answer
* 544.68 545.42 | 21.65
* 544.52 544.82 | 21.36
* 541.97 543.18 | 29.53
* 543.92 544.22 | 30.07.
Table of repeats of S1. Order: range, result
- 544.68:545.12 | 20.3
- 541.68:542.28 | 28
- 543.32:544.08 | 26.2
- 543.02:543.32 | 24.8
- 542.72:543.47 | 24.2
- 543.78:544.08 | 27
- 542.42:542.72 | 28.2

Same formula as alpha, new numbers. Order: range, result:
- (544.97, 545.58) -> 20.7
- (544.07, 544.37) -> 30.5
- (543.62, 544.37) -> 28.5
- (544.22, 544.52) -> 30.4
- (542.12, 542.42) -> 27.3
